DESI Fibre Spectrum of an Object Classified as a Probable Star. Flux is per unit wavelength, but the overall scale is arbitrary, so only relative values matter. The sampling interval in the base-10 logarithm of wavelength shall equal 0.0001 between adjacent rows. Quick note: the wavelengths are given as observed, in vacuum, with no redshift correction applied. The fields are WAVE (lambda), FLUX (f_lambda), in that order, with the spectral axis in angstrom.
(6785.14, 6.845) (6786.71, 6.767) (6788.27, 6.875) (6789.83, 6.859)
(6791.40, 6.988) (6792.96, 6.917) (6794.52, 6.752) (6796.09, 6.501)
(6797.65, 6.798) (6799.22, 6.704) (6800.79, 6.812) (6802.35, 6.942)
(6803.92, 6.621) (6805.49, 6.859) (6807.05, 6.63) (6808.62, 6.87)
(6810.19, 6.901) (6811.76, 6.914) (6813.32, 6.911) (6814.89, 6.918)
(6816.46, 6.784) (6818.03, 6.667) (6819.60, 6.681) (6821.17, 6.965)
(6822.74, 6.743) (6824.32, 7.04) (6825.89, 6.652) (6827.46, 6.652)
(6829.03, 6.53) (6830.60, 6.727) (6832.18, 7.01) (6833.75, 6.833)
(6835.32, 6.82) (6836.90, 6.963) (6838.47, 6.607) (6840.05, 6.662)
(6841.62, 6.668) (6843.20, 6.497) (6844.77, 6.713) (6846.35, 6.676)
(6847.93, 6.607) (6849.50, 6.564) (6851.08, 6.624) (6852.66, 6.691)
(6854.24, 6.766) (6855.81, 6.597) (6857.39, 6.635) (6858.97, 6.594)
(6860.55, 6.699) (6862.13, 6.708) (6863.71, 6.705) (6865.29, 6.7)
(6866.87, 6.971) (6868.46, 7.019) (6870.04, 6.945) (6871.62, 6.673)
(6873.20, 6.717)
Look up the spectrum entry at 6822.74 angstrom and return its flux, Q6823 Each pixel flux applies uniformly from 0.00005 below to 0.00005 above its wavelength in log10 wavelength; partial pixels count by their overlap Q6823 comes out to 6.743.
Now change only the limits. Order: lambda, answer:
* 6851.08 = 6.624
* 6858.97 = 6.594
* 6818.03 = 6.667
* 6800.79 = 6.812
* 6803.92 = 6.621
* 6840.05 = 6.662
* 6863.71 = 6.705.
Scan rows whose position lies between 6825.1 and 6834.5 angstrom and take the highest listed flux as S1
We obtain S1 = 7.01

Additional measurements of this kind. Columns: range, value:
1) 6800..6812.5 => 6.942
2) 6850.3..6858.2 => 6.766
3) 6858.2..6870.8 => 7.019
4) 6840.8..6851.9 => 6.713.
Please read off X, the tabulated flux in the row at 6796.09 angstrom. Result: 6.501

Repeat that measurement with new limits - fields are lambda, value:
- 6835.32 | 6.82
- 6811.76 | 6.914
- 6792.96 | 6.917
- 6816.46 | 6.784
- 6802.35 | 6.942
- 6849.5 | 6.564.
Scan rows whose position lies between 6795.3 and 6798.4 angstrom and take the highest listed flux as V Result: 6.798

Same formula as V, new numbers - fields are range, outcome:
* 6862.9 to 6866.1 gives 6.705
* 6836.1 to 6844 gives 6.963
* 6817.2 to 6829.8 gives 7.04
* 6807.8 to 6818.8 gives 6.918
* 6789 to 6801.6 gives 6.988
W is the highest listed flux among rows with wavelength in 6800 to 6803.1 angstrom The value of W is 6.942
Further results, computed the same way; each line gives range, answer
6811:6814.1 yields 6.914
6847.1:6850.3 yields 6.607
